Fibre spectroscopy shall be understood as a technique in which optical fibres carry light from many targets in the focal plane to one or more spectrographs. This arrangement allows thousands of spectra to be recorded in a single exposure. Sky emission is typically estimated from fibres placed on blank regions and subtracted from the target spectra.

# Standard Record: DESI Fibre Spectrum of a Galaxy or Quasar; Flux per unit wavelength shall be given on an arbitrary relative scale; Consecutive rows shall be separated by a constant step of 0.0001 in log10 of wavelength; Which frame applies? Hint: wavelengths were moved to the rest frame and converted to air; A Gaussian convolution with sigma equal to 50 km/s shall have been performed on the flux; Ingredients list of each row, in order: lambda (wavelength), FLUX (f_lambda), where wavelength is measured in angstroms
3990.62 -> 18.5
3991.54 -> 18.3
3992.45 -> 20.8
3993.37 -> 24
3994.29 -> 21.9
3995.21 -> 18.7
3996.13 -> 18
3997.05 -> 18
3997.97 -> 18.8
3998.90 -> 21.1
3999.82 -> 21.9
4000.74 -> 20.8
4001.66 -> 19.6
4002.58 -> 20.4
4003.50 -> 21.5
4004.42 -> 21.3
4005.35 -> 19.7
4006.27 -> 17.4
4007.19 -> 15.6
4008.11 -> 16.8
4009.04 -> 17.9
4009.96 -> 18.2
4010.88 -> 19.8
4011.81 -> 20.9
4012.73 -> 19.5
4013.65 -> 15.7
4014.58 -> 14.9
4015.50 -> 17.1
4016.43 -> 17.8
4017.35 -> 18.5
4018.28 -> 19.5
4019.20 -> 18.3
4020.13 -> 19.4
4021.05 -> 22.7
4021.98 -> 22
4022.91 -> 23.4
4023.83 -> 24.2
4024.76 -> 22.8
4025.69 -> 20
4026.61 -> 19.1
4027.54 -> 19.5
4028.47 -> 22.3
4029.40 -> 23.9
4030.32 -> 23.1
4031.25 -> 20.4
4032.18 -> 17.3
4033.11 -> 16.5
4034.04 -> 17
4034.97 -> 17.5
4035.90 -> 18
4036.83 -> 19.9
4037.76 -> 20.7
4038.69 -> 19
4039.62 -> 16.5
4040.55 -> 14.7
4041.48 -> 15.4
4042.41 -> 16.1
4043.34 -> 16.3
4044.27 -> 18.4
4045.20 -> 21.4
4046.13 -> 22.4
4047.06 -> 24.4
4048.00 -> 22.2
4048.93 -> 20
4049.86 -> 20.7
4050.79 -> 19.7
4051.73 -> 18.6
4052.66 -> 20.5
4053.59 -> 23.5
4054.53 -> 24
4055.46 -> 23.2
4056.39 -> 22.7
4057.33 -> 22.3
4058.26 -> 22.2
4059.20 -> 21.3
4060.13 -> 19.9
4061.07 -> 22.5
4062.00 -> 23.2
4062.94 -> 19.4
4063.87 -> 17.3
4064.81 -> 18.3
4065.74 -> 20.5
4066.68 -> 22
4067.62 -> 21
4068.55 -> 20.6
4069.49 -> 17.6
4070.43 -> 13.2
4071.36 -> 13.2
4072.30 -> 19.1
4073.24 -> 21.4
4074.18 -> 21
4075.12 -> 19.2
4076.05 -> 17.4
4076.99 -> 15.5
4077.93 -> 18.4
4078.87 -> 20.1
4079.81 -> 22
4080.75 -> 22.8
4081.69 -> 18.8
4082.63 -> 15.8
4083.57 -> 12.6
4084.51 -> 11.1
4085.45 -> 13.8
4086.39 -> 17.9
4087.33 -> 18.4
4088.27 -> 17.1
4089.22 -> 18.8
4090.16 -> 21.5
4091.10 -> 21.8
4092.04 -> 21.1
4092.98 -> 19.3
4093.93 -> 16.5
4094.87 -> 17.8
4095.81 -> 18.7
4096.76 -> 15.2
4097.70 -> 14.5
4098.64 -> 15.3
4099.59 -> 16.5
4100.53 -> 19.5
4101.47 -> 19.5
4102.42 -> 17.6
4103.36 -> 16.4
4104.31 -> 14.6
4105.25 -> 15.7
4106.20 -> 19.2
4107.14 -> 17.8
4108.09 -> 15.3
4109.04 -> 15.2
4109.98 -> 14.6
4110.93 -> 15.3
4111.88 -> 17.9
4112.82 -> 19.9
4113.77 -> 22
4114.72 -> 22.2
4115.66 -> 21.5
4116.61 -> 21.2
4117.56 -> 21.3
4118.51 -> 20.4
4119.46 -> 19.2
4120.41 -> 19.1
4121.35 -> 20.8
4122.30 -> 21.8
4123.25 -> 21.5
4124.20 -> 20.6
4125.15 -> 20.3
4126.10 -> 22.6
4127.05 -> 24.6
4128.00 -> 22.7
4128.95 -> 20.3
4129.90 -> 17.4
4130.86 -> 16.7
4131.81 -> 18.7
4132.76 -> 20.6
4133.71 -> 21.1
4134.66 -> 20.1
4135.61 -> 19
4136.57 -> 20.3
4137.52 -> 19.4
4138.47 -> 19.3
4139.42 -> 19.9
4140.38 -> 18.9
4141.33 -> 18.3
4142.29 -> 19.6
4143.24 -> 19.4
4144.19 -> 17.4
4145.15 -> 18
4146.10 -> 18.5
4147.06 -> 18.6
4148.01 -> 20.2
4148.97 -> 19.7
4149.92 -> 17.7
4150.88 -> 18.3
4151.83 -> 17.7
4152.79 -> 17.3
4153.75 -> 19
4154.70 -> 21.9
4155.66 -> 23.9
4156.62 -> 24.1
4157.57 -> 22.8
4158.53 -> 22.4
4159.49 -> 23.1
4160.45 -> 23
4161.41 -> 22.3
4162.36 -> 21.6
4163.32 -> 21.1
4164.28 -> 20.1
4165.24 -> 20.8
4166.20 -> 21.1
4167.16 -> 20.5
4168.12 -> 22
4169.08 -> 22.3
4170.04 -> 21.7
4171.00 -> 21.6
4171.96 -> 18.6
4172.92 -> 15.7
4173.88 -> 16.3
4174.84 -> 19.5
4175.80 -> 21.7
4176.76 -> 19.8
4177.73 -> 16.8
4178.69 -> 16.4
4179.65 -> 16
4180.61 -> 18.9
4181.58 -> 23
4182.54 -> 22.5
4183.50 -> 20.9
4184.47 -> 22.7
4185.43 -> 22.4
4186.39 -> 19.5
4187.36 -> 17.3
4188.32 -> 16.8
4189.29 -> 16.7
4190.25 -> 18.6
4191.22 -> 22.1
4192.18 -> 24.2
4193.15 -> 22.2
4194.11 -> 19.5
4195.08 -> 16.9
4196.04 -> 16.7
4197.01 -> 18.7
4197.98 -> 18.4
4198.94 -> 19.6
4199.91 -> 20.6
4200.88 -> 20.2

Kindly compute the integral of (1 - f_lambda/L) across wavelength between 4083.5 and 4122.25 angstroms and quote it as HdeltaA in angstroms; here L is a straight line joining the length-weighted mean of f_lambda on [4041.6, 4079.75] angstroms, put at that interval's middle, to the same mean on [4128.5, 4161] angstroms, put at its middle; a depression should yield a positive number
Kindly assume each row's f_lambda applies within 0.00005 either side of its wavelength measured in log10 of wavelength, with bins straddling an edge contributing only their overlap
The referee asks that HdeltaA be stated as 3.7 angstroms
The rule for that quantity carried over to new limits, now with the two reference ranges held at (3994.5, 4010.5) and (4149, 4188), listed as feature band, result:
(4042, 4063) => -1.70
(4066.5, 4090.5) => 2.07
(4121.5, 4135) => -0.40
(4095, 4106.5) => 1.73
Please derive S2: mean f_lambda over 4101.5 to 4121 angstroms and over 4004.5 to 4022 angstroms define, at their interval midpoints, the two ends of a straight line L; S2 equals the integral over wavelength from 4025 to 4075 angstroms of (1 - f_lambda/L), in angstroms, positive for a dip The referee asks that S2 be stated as -3.8 angstroms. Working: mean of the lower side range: 18.5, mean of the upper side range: 18.4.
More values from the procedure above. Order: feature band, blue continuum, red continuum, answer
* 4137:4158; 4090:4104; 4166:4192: -0.5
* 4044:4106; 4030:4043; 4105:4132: -1.4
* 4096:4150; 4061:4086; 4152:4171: 3.2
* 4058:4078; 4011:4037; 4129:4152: 0.2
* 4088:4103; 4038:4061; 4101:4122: 0.6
